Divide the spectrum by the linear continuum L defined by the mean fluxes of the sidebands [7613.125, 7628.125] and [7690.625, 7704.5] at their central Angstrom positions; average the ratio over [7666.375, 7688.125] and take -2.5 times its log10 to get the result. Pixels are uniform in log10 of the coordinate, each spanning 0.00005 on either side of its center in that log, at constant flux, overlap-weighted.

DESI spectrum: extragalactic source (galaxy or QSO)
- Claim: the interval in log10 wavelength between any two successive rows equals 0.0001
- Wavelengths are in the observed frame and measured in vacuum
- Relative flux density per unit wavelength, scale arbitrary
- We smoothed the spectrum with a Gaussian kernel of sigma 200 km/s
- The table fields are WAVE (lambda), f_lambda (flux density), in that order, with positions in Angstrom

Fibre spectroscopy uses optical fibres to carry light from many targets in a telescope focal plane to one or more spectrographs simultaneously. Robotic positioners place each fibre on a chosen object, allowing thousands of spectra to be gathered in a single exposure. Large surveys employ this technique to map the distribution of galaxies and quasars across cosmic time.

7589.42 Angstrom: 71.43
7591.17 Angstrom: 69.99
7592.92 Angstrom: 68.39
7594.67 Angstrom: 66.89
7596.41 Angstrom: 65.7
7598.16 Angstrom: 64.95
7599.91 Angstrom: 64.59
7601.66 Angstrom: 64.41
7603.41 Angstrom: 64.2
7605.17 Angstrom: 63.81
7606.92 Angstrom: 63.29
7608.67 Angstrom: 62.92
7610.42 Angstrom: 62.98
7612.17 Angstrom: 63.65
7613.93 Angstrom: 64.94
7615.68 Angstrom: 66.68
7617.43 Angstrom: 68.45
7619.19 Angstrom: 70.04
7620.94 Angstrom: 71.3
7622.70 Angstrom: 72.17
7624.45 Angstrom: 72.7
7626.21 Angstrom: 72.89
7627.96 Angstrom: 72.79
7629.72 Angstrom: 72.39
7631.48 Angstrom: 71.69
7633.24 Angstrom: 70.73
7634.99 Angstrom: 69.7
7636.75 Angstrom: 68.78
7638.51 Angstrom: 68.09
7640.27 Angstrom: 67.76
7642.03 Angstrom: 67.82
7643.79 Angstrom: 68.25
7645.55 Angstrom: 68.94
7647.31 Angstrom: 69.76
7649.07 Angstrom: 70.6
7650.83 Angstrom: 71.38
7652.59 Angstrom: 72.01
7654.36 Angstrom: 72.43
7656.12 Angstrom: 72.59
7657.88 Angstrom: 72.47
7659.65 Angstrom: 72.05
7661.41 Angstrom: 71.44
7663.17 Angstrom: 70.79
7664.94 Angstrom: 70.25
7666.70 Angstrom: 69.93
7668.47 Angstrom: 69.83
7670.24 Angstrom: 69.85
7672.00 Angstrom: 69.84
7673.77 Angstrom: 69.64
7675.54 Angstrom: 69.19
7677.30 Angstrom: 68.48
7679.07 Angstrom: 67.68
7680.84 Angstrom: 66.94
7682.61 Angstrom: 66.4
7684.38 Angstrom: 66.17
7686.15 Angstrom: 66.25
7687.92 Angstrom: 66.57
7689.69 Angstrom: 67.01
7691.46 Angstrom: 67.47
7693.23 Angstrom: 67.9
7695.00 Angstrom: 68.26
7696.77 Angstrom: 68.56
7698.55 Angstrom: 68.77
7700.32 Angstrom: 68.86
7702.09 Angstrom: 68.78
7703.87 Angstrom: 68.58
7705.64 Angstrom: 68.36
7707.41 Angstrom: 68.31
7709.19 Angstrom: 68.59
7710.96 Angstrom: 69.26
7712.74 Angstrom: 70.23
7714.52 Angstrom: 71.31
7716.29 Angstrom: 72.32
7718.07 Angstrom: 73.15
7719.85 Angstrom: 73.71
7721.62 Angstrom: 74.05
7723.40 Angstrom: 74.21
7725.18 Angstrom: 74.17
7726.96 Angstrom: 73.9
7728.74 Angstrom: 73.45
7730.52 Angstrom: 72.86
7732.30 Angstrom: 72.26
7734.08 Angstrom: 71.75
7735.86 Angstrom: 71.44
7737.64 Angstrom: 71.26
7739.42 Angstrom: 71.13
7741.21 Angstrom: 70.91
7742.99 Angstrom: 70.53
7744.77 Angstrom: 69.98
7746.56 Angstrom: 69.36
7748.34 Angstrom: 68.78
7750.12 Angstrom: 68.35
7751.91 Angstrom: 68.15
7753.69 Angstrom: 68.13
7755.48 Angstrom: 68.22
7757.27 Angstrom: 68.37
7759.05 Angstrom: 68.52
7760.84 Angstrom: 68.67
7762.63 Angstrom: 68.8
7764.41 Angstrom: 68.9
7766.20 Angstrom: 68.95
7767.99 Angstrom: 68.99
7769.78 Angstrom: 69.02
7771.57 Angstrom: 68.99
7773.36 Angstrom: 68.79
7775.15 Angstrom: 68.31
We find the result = 0.010 mag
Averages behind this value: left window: 70.2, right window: 68.4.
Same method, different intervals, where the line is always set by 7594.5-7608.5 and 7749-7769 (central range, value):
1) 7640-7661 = -0.077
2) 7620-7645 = -0.083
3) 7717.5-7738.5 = -0.081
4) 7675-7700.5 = -0.014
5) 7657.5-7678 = -0.064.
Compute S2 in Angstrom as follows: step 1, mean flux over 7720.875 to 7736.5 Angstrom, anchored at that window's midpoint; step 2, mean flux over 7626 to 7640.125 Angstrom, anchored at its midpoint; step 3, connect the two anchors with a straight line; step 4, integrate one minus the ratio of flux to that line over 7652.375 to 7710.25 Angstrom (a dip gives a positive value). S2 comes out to 2.27 Angstrom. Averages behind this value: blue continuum 70.6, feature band 69.1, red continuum 73.1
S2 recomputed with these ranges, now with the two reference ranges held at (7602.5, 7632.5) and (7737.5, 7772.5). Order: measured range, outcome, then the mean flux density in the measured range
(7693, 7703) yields 0.02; 68.5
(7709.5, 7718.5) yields -0.28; 71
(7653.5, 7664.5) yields -0.57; 71.9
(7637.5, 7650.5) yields -0.11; 68.9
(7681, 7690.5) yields 0.29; 66.5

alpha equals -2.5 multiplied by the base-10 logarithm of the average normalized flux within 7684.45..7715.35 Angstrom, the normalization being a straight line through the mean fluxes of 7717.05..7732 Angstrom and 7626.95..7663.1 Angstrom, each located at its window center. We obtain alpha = 0.07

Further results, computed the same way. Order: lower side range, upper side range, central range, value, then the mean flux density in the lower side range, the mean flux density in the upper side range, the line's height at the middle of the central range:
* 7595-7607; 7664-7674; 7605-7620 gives 0.00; 64.6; 69.9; 65.5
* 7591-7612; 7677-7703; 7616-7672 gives -0.07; 65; 67.6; 66.2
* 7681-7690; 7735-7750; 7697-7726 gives -0.04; 66.5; 70.3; 68.2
